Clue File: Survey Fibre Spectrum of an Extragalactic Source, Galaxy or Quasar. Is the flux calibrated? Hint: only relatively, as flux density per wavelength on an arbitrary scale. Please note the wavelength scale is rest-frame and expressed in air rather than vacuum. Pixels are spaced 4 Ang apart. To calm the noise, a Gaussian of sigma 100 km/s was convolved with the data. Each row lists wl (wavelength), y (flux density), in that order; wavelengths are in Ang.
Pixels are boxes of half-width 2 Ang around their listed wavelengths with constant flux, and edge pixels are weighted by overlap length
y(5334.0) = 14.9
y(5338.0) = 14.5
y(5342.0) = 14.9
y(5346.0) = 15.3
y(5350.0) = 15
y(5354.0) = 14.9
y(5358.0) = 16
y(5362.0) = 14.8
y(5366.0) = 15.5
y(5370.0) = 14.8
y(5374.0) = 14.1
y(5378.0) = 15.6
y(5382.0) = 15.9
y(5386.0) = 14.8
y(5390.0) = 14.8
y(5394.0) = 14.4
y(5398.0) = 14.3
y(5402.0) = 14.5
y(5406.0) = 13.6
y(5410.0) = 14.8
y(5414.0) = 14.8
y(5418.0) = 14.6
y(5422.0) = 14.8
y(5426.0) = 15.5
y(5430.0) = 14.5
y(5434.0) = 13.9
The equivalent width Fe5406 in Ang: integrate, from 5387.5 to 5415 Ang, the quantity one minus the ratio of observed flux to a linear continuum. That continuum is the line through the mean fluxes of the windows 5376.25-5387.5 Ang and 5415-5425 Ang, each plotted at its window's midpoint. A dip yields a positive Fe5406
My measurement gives 1.2 Ang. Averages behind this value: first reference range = 15.5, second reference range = 14.8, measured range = 14.5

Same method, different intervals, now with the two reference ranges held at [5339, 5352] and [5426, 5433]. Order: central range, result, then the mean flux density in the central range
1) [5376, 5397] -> -0.28 Ang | 15.1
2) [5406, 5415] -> 0.15 Ang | 14.5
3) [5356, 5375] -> -0.18 Ang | 15.1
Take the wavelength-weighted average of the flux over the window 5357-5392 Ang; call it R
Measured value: 15.1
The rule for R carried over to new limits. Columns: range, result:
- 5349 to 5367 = 15.2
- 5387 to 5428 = 14.6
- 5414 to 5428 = 14.9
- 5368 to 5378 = 14.7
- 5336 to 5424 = 14.9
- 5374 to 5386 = 15.3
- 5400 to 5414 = 14.4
